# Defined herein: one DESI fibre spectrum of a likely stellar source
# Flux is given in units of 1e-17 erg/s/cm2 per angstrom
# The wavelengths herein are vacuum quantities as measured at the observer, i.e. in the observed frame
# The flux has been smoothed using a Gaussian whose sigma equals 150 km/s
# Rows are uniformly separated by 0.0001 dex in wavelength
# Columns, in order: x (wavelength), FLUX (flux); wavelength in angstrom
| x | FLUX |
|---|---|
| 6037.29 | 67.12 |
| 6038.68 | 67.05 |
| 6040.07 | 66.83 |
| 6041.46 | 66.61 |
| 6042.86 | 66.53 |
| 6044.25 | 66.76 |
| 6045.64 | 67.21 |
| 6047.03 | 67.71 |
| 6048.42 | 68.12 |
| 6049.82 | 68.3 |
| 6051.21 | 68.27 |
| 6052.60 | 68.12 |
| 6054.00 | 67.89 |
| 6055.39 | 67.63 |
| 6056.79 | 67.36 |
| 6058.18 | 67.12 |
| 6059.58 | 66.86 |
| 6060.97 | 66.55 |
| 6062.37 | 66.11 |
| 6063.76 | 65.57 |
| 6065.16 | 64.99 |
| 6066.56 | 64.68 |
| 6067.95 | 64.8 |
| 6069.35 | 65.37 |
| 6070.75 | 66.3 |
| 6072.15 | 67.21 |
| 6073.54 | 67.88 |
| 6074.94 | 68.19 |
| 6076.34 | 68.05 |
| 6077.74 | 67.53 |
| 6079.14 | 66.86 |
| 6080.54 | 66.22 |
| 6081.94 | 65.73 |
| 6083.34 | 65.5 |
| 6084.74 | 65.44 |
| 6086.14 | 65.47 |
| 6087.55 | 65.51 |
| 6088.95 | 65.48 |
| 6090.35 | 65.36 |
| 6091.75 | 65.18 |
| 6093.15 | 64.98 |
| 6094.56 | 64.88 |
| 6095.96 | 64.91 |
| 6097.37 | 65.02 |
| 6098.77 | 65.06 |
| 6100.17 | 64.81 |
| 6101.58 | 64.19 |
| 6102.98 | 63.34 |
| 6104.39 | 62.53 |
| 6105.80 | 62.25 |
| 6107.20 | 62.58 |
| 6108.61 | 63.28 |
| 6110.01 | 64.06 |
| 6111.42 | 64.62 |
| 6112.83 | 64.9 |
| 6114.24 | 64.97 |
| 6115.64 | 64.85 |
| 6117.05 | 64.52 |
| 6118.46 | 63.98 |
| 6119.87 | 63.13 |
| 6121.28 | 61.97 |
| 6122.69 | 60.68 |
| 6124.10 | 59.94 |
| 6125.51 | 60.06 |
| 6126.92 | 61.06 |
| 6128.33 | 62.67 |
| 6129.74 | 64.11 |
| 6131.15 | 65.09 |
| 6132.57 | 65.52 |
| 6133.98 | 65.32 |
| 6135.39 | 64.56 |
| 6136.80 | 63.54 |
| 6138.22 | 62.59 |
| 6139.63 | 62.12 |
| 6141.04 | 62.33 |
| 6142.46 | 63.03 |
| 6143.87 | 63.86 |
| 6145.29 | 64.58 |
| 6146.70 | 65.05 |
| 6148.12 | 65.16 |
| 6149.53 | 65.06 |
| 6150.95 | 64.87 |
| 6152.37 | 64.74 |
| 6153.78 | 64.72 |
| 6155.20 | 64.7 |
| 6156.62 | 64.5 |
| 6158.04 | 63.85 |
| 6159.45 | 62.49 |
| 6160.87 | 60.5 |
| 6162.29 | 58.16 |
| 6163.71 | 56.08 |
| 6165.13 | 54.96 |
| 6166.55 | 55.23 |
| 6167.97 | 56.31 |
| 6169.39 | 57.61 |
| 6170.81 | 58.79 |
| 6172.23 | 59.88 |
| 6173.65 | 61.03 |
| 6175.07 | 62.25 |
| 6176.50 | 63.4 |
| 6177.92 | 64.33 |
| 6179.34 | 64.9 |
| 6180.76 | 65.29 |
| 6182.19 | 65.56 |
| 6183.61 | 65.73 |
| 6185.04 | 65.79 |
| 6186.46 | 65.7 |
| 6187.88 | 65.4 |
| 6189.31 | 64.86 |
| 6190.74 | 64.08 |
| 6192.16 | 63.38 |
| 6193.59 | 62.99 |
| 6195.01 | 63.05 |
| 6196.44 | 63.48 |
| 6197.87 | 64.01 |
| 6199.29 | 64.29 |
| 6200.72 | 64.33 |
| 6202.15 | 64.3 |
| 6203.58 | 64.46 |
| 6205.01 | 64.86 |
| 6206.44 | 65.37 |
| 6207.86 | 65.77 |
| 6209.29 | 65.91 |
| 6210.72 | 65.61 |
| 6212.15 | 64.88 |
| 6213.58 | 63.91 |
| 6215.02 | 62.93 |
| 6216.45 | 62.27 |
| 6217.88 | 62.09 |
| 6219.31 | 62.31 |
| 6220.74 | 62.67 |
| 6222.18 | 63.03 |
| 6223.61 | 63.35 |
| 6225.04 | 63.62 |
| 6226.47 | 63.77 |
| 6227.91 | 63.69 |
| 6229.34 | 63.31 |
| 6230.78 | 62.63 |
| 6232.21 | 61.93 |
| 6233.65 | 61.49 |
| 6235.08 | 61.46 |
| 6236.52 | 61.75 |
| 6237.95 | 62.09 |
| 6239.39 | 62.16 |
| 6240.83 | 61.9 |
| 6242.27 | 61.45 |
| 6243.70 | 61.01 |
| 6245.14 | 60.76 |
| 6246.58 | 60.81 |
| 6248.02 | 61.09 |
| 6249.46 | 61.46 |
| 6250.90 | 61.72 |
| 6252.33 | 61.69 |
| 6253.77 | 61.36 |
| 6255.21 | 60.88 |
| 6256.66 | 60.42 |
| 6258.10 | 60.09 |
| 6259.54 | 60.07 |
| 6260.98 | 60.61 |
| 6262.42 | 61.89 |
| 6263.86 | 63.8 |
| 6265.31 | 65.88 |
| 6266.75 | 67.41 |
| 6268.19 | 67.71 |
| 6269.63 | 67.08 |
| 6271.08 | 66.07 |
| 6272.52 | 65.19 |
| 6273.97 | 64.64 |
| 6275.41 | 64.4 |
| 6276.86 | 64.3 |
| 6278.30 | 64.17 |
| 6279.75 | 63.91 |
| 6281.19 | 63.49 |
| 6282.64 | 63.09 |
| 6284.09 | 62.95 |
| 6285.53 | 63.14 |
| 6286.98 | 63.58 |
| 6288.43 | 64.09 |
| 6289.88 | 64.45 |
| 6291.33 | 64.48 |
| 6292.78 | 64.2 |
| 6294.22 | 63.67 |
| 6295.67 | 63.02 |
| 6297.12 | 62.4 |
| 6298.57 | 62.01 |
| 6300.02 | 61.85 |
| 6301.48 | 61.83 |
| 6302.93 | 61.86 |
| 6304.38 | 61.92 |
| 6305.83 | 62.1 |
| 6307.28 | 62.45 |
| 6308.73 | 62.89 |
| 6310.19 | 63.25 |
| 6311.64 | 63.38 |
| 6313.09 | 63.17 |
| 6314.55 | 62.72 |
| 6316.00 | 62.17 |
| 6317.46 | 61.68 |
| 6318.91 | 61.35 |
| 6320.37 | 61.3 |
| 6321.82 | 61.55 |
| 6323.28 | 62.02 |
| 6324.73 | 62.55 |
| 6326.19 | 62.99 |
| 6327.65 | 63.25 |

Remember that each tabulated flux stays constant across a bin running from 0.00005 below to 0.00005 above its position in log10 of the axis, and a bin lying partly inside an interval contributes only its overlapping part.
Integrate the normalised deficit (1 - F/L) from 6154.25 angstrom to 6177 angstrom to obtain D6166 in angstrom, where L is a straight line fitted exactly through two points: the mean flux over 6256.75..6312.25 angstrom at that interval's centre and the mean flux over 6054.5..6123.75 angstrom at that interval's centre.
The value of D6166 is 1.6 angstrom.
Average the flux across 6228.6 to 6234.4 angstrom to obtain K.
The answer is 62.4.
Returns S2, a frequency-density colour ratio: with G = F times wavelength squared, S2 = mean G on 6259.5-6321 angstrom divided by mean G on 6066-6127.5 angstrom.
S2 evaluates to 1.04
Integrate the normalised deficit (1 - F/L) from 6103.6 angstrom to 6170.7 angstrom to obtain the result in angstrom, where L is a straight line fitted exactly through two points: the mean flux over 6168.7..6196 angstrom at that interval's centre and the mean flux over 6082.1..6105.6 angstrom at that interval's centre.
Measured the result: 1.6 angstrom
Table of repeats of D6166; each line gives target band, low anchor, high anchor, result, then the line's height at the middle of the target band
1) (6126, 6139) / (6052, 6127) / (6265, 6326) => 0.2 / 64.7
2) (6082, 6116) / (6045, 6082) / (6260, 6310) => 0.9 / 66.4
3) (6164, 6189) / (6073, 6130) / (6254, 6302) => 0.9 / 64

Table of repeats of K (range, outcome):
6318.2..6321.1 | 61.3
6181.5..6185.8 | 65.7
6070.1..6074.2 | 67.2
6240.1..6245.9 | 61.3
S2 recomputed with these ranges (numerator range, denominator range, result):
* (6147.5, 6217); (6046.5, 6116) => 0.99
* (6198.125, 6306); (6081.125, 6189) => 1.04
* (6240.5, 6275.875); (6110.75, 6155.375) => 1.03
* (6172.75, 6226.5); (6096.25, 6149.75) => 1.03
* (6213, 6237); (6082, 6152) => 1.02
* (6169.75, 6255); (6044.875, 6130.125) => 1.01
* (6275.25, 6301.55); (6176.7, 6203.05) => 1.01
